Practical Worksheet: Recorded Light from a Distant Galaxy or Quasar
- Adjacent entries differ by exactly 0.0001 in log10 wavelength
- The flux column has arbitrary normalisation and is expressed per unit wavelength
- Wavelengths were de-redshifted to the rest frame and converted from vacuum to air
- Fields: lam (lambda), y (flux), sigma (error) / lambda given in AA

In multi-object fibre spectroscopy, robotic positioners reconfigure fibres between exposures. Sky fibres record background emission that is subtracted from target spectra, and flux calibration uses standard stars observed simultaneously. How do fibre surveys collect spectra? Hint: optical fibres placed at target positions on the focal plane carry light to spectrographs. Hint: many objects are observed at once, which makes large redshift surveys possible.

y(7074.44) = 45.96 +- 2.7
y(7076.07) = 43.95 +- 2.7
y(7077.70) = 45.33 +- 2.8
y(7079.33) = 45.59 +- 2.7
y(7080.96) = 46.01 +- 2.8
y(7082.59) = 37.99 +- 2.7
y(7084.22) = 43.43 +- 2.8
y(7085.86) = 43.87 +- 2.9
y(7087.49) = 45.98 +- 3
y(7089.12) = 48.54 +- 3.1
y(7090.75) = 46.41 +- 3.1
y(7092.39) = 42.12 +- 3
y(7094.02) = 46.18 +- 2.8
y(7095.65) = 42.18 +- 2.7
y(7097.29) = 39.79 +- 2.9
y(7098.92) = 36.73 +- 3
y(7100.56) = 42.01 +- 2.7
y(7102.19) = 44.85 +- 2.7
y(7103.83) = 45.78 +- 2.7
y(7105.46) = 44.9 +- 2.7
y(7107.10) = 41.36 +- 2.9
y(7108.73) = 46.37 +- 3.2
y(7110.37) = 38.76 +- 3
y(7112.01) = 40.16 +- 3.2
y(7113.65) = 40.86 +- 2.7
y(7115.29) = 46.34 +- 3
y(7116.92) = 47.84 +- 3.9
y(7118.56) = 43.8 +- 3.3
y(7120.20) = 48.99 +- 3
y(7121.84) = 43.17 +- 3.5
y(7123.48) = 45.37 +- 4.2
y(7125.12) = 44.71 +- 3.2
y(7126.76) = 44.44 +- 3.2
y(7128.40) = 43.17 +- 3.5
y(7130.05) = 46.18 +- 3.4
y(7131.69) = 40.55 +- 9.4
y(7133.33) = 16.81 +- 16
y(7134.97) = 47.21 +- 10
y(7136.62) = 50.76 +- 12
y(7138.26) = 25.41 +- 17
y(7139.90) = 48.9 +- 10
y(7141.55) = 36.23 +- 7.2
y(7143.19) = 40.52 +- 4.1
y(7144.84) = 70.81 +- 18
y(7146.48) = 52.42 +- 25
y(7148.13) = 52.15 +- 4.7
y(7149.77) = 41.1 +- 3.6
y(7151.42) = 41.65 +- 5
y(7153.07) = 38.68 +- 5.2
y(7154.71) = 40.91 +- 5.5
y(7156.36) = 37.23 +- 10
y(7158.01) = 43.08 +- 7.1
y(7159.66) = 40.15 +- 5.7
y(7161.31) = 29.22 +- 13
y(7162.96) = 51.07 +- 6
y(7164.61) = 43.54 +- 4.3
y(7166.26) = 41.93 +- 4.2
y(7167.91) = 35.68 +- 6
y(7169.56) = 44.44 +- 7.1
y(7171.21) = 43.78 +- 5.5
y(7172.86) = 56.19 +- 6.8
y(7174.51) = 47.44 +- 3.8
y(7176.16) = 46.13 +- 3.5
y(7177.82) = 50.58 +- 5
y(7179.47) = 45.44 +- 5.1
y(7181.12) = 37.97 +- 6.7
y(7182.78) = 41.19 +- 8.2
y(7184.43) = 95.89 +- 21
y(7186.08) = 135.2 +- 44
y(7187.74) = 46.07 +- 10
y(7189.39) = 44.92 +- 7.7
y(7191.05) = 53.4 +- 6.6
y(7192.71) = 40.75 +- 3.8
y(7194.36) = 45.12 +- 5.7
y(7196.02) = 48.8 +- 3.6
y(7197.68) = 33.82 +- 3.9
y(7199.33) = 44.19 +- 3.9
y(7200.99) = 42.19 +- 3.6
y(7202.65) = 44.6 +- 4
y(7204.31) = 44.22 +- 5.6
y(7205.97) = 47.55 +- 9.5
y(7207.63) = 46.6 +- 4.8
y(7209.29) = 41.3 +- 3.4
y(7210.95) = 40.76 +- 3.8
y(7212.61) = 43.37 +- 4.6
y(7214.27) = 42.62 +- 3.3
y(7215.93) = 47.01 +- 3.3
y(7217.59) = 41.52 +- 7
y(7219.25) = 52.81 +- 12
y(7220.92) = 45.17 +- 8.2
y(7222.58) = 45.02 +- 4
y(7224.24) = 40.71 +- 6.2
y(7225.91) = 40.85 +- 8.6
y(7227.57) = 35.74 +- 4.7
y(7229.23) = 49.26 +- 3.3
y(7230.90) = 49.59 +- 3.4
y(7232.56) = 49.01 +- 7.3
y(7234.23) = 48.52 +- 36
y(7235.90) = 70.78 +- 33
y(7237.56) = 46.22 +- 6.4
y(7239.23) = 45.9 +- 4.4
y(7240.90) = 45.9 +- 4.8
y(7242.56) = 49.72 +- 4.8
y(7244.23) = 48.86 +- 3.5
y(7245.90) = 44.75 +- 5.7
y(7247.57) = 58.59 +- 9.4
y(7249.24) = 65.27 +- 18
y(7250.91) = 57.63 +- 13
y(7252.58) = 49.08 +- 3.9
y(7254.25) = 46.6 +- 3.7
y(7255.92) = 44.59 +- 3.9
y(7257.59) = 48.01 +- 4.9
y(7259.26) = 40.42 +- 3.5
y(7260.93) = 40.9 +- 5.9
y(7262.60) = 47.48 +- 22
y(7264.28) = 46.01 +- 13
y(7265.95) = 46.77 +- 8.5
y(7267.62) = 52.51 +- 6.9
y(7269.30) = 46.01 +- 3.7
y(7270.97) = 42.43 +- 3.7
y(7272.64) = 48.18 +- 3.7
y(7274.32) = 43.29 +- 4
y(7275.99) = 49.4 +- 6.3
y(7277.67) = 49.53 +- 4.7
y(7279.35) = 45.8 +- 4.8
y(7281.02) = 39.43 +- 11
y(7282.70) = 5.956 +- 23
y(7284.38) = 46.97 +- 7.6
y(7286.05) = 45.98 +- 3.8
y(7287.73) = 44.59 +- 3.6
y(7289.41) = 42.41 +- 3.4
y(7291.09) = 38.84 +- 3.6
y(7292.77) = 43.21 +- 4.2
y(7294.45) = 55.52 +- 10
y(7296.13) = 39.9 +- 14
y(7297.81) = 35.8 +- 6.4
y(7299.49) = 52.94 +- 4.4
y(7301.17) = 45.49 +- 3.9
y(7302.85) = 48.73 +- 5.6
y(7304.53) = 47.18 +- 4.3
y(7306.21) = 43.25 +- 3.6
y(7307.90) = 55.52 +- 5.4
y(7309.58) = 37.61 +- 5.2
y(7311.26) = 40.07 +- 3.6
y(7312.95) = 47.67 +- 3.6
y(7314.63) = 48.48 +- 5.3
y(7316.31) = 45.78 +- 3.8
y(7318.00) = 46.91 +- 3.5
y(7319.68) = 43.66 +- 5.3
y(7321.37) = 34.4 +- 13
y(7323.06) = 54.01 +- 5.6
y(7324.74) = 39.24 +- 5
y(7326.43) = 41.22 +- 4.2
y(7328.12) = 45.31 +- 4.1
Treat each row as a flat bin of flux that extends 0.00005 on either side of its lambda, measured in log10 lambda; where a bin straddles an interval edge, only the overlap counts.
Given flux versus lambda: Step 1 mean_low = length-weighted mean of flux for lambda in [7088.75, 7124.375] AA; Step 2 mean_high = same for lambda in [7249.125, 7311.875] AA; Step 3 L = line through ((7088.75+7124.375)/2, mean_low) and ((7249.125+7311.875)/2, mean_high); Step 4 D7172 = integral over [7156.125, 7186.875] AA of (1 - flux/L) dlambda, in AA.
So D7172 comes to -4.7 AA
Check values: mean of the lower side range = 43.7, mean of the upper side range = 45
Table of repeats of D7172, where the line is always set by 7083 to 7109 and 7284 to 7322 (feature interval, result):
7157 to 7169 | 0.9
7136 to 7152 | -0.8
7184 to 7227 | -4.8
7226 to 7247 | -1.9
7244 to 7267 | -2.3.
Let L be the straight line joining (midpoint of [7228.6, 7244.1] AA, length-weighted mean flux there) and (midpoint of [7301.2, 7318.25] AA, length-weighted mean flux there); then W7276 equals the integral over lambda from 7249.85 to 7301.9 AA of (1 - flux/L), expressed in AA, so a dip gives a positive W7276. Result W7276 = 3.7 AA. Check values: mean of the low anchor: 50.5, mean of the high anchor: 46.1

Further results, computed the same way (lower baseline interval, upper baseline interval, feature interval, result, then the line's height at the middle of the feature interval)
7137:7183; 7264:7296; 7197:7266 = -4.65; 43.7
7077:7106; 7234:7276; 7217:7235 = 1.02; 48.1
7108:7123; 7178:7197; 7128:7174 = 6.94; 50.6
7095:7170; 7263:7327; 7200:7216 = -0.15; 43.5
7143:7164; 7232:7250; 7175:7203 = -3.05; 47.7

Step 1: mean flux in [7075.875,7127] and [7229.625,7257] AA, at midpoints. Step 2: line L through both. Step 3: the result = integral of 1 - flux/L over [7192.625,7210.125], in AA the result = 1.92 AA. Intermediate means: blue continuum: 43.9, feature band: 43.7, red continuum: 51.2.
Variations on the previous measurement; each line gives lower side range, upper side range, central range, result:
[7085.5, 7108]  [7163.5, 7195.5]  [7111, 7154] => 3.3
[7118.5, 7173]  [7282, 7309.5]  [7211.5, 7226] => -0.4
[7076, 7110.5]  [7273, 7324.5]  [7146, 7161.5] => 0.6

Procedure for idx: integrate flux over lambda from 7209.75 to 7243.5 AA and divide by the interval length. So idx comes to 46.5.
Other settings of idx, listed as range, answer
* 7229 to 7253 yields 52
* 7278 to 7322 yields 43.3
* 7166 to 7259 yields 48.9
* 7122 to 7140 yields 41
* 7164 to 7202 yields 50.7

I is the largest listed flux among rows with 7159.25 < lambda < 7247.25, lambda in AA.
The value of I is 135.2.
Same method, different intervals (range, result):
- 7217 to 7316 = 70.78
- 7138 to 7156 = 70.81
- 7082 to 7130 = 48.99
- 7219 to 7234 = 52.81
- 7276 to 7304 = 55.52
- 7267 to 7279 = 52.51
